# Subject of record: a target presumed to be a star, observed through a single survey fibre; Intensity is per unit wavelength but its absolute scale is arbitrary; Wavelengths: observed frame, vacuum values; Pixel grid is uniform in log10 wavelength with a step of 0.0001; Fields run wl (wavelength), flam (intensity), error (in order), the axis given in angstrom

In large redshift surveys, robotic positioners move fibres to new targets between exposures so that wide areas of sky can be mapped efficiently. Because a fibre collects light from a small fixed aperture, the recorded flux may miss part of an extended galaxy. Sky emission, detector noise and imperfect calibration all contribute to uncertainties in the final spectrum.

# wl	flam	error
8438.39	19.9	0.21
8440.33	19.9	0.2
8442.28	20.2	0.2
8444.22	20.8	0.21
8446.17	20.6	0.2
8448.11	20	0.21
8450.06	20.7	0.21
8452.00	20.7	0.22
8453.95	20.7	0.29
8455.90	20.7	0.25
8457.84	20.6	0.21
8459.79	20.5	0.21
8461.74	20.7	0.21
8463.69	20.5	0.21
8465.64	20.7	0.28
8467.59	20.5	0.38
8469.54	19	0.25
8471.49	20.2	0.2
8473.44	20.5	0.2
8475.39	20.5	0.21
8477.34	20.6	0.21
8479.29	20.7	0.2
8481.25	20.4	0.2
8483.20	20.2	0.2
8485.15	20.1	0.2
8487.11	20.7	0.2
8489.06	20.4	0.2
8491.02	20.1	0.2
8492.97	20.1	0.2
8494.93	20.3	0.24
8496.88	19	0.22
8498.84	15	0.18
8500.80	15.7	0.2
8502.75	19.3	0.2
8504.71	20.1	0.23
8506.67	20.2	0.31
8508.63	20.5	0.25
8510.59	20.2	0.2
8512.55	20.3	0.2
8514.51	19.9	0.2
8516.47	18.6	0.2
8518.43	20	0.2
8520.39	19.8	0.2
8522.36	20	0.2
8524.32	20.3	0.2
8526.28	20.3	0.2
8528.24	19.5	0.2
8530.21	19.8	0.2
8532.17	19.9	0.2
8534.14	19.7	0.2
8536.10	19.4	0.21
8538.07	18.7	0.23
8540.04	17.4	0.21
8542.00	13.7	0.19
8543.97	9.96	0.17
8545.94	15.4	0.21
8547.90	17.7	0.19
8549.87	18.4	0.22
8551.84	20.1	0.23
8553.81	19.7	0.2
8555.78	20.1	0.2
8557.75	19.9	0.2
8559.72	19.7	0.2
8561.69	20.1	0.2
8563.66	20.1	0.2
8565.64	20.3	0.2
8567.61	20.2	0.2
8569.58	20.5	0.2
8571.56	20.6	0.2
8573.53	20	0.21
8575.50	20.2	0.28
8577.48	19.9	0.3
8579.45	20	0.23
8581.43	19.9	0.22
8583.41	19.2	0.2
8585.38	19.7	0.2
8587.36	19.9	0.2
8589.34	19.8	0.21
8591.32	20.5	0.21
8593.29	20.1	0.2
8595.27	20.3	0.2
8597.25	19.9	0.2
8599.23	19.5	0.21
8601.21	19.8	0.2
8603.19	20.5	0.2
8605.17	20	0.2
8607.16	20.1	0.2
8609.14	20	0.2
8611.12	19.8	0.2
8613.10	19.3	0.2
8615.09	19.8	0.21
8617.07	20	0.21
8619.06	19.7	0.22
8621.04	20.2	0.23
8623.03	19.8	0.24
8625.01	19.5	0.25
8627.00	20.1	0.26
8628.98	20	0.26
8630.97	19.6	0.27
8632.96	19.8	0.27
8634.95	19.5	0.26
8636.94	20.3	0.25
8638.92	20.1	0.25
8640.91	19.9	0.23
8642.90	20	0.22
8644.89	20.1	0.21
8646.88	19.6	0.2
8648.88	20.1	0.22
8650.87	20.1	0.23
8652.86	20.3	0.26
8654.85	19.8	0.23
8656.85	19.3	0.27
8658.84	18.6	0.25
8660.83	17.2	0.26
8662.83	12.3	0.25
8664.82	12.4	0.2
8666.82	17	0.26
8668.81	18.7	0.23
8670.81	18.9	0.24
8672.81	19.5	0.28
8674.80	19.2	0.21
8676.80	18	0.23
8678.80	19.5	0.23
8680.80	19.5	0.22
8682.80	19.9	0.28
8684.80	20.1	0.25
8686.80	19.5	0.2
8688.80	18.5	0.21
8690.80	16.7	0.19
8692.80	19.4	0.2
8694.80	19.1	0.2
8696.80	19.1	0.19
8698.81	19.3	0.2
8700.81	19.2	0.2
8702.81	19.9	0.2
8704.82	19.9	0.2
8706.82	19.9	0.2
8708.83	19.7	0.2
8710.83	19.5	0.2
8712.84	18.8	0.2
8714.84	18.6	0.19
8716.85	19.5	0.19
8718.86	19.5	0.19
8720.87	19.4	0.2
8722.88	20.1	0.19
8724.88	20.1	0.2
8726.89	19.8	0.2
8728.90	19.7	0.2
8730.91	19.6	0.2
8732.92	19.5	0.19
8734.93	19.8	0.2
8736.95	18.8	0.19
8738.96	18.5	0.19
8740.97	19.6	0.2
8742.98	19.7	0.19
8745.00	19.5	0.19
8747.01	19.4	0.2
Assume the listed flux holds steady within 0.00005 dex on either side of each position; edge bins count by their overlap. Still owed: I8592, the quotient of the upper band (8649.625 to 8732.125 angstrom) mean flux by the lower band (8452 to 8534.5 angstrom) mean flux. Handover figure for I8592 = 0.95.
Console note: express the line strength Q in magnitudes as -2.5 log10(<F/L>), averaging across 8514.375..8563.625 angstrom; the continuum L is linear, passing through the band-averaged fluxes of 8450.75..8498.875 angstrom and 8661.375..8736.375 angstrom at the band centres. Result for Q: 0.06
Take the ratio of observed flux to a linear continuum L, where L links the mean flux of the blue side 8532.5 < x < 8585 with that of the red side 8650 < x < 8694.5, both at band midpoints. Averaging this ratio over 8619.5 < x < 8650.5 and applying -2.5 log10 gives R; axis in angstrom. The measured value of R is -0.08 mag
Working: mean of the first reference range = 18.9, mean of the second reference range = 18.4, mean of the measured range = 19.9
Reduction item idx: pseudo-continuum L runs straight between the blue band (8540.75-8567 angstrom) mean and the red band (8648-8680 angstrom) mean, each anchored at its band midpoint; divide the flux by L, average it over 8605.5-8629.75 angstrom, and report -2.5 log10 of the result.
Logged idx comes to -0.10 mag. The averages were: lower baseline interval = 18.1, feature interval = 19.9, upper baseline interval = 18.2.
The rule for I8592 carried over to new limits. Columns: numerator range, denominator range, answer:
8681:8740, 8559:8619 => 0.97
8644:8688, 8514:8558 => 1.00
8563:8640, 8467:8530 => 1.01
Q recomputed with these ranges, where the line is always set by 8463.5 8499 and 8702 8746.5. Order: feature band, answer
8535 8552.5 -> 0.191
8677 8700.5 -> 0.027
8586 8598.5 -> -0.013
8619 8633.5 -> -0.006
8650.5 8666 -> 0.134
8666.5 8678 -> 0.055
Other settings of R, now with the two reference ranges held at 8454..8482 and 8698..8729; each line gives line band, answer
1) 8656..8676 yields 0.14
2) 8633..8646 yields -0.01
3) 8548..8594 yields 0.01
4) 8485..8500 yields 0.05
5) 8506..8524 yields 0.02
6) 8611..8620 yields 0.01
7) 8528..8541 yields 0.06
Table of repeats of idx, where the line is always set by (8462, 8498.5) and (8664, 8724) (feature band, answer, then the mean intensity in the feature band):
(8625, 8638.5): -0.031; 19.9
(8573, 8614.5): -0.022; 19.9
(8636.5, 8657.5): -0.041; 20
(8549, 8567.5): -0.006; 19.8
